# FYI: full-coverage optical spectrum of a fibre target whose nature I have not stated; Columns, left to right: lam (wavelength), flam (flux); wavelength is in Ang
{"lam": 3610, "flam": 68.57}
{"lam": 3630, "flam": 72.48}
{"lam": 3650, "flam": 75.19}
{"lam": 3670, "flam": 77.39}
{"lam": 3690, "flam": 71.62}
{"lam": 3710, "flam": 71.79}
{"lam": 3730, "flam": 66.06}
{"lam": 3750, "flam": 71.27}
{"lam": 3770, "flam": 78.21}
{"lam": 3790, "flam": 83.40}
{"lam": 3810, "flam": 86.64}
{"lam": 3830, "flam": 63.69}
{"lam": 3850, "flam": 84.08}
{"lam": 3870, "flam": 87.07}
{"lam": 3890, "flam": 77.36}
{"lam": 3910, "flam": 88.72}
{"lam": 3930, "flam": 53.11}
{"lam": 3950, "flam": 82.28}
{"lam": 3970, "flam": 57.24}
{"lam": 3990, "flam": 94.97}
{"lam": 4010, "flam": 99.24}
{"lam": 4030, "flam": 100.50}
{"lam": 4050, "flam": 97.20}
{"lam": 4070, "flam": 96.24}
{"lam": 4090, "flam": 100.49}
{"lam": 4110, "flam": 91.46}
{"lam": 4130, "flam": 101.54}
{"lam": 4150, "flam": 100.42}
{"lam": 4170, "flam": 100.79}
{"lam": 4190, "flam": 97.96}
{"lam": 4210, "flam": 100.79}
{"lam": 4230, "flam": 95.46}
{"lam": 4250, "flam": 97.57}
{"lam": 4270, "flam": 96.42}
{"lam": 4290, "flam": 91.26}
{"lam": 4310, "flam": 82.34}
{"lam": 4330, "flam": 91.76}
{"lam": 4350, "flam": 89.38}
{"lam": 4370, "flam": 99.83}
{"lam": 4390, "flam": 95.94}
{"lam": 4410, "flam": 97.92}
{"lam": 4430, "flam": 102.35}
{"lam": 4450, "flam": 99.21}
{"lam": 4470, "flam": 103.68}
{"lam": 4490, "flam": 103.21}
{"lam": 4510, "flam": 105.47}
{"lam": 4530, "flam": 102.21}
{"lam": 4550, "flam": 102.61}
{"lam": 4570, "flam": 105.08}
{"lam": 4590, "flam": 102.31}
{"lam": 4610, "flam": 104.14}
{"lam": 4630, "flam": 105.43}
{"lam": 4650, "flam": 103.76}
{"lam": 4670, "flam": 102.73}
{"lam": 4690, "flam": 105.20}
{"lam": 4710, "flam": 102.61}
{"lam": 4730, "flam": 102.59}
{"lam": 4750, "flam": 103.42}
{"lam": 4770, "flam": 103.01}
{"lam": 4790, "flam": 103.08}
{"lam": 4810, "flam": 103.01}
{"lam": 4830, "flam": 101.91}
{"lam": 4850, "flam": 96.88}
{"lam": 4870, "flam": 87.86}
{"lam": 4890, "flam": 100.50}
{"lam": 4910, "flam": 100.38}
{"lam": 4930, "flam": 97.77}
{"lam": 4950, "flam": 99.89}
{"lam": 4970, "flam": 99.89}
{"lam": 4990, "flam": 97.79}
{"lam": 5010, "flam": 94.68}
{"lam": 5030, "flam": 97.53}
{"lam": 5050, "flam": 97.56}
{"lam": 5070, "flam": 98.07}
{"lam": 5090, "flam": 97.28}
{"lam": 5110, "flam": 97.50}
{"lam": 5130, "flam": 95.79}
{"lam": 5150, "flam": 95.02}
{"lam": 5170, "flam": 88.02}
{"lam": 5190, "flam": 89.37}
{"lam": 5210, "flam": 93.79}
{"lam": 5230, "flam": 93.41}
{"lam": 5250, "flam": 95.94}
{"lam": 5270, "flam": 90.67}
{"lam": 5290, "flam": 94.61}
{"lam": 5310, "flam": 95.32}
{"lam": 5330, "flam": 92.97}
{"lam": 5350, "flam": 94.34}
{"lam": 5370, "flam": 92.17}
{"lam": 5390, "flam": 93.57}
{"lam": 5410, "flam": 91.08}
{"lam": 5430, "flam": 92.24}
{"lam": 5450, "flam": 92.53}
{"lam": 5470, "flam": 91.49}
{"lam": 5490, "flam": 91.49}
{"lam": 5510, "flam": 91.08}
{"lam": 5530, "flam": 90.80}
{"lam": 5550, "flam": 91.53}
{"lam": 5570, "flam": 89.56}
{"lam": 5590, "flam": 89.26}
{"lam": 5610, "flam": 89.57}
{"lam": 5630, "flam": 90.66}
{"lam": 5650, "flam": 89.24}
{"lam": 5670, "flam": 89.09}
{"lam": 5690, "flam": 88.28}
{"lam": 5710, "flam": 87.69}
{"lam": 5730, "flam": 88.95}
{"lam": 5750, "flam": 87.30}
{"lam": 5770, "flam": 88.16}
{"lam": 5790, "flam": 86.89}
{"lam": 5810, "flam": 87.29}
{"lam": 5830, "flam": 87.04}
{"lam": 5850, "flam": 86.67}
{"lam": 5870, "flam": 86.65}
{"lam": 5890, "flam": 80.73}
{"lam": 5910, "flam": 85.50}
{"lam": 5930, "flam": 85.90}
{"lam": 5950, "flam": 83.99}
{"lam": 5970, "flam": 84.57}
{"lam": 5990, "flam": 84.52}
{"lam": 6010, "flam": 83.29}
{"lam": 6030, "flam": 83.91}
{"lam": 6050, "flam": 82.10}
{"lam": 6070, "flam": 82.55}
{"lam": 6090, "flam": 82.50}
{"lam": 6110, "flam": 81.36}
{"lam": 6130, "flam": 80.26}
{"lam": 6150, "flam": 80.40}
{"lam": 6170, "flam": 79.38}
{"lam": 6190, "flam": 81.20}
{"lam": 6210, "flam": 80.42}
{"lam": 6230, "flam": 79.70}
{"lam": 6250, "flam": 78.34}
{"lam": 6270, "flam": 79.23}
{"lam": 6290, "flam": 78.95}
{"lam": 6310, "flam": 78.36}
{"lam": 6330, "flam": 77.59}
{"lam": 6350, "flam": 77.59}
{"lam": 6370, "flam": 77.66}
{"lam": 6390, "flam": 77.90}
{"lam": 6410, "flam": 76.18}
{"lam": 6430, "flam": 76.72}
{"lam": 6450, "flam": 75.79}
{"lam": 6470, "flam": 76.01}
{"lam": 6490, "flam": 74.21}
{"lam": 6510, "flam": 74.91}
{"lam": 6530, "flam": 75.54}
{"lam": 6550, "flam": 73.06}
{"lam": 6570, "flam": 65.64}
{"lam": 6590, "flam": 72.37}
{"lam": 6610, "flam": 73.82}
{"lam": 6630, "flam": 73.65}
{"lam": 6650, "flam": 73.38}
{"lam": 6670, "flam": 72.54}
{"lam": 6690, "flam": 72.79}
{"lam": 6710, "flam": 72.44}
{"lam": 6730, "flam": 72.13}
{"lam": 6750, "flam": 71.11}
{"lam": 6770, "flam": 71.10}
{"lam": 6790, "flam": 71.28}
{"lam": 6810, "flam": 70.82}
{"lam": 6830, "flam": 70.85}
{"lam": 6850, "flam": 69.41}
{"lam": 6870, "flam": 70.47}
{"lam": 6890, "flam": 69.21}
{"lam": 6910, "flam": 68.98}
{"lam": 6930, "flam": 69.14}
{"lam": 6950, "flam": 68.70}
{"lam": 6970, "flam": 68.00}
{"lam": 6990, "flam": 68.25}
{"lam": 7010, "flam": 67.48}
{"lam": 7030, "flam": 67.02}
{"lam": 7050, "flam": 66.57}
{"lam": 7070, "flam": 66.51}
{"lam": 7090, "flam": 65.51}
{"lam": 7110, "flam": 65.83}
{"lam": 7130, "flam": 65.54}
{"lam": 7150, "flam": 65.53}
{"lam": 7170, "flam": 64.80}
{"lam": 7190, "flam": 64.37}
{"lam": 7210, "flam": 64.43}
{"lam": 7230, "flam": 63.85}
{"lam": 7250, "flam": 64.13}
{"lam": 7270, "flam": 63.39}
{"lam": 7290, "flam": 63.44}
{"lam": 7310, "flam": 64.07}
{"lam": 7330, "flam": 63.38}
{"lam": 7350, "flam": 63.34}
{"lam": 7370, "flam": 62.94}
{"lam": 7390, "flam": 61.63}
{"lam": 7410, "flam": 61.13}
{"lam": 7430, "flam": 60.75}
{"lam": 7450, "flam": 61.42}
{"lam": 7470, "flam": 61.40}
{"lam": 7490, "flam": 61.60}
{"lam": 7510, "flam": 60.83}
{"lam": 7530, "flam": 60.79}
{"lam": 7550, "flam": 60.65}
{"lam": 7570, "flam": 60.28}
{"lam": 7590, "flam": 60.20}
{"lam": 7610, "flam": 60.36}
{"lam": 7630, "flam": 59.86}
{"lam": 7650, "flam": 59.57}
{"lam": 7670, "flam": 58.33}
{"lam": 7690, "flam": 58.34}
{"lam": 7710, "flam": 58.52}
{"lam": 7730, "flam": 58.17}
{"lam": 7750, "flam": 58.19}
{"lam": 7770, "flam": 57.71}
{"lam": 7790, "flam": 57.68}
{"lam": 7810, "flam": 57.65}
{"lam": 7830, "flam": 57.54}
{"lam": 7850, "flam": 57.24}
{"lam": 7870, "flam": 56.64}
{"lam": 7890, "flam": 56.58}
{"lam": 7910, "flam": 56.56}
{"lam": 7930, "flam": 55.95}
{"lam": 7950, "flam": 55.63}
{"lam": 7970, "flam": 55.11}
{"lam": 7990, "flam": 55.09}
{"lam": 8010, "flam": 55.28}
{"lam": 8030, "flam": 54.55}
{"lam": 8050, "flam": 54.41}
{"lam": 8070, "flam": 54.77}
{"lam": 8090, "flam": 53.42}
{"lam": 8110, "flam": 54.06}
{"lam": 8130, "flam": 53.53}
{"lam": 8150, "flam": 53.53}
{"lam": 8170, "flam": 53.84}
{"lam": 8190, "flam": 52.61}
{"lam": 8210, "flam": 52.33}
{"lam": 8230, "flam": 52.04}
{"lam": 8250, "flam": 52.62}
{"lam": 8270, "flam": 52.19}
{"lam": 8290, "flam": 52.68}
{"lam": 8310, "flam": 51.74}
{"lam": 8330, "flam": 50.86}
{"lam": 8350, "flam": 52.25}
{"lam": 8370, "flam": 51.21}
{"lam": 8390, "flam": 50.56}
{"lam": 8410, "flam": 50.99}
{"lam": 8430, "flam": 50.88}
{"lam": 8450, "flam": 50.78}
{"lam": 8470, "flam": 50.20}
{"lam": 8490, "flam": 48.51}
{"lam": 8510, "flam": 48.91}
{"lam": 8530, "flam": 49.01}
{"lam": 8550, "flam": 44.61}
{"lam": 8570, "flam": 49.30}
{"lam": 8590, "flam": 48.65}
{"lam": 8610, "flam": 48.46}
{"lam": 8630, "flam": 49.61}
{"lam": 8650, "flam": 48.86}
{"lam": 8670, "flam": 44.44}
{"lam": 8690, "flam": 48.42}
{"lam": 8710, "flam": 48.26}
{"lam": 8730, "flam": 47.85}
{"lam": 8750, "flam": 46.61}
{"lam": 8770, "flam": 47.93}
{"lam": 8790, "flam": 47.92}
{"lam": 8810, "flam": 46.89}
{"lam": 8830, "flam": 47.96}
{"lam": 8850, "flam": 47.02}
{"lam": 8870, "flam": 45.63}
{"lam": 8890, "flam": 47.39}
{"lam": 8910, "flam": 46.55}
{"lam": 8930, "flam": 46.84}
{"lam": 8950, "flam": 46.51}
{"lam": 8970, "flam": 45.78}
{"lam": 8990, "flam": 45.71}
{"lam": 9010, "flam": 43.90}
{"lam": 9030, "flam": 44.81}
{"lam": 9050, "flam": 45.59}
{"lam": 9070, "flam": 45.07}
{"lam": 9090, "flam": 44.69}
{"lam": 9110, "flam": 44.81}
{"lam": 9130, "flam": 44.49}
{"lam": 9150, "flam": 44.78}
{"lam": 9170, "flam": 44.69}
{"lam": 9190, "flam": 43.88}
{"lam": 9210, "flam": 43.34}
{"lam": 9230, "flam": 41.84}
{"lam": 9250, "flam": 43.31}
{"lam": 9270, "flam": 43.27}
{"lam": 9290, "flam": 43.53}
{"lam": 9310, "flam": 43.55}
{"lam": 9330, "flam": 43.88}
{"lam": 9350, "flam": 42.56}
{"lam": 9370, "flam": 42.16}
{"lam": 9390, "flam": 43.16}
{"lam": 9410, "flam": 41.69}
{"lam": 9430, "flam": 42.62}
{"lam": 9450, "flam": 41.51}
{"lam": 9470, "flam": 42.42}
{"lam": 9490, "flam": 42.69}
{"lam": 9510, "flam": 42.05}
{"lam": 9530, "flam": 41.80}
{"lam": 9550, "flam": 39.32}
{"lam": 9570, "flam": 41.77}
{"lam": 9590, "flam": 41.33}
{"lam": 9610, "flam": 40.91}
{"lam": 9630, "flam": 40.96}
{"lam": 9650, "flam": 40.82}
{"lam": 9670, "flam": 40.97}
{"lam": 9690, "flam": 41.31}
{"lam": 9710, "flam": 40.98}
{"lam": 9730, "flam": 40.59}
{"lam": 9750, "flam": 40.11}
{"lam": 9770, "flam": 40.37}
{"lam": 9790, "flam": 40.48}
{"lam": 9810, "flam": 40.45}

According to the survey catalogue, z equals 0.00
